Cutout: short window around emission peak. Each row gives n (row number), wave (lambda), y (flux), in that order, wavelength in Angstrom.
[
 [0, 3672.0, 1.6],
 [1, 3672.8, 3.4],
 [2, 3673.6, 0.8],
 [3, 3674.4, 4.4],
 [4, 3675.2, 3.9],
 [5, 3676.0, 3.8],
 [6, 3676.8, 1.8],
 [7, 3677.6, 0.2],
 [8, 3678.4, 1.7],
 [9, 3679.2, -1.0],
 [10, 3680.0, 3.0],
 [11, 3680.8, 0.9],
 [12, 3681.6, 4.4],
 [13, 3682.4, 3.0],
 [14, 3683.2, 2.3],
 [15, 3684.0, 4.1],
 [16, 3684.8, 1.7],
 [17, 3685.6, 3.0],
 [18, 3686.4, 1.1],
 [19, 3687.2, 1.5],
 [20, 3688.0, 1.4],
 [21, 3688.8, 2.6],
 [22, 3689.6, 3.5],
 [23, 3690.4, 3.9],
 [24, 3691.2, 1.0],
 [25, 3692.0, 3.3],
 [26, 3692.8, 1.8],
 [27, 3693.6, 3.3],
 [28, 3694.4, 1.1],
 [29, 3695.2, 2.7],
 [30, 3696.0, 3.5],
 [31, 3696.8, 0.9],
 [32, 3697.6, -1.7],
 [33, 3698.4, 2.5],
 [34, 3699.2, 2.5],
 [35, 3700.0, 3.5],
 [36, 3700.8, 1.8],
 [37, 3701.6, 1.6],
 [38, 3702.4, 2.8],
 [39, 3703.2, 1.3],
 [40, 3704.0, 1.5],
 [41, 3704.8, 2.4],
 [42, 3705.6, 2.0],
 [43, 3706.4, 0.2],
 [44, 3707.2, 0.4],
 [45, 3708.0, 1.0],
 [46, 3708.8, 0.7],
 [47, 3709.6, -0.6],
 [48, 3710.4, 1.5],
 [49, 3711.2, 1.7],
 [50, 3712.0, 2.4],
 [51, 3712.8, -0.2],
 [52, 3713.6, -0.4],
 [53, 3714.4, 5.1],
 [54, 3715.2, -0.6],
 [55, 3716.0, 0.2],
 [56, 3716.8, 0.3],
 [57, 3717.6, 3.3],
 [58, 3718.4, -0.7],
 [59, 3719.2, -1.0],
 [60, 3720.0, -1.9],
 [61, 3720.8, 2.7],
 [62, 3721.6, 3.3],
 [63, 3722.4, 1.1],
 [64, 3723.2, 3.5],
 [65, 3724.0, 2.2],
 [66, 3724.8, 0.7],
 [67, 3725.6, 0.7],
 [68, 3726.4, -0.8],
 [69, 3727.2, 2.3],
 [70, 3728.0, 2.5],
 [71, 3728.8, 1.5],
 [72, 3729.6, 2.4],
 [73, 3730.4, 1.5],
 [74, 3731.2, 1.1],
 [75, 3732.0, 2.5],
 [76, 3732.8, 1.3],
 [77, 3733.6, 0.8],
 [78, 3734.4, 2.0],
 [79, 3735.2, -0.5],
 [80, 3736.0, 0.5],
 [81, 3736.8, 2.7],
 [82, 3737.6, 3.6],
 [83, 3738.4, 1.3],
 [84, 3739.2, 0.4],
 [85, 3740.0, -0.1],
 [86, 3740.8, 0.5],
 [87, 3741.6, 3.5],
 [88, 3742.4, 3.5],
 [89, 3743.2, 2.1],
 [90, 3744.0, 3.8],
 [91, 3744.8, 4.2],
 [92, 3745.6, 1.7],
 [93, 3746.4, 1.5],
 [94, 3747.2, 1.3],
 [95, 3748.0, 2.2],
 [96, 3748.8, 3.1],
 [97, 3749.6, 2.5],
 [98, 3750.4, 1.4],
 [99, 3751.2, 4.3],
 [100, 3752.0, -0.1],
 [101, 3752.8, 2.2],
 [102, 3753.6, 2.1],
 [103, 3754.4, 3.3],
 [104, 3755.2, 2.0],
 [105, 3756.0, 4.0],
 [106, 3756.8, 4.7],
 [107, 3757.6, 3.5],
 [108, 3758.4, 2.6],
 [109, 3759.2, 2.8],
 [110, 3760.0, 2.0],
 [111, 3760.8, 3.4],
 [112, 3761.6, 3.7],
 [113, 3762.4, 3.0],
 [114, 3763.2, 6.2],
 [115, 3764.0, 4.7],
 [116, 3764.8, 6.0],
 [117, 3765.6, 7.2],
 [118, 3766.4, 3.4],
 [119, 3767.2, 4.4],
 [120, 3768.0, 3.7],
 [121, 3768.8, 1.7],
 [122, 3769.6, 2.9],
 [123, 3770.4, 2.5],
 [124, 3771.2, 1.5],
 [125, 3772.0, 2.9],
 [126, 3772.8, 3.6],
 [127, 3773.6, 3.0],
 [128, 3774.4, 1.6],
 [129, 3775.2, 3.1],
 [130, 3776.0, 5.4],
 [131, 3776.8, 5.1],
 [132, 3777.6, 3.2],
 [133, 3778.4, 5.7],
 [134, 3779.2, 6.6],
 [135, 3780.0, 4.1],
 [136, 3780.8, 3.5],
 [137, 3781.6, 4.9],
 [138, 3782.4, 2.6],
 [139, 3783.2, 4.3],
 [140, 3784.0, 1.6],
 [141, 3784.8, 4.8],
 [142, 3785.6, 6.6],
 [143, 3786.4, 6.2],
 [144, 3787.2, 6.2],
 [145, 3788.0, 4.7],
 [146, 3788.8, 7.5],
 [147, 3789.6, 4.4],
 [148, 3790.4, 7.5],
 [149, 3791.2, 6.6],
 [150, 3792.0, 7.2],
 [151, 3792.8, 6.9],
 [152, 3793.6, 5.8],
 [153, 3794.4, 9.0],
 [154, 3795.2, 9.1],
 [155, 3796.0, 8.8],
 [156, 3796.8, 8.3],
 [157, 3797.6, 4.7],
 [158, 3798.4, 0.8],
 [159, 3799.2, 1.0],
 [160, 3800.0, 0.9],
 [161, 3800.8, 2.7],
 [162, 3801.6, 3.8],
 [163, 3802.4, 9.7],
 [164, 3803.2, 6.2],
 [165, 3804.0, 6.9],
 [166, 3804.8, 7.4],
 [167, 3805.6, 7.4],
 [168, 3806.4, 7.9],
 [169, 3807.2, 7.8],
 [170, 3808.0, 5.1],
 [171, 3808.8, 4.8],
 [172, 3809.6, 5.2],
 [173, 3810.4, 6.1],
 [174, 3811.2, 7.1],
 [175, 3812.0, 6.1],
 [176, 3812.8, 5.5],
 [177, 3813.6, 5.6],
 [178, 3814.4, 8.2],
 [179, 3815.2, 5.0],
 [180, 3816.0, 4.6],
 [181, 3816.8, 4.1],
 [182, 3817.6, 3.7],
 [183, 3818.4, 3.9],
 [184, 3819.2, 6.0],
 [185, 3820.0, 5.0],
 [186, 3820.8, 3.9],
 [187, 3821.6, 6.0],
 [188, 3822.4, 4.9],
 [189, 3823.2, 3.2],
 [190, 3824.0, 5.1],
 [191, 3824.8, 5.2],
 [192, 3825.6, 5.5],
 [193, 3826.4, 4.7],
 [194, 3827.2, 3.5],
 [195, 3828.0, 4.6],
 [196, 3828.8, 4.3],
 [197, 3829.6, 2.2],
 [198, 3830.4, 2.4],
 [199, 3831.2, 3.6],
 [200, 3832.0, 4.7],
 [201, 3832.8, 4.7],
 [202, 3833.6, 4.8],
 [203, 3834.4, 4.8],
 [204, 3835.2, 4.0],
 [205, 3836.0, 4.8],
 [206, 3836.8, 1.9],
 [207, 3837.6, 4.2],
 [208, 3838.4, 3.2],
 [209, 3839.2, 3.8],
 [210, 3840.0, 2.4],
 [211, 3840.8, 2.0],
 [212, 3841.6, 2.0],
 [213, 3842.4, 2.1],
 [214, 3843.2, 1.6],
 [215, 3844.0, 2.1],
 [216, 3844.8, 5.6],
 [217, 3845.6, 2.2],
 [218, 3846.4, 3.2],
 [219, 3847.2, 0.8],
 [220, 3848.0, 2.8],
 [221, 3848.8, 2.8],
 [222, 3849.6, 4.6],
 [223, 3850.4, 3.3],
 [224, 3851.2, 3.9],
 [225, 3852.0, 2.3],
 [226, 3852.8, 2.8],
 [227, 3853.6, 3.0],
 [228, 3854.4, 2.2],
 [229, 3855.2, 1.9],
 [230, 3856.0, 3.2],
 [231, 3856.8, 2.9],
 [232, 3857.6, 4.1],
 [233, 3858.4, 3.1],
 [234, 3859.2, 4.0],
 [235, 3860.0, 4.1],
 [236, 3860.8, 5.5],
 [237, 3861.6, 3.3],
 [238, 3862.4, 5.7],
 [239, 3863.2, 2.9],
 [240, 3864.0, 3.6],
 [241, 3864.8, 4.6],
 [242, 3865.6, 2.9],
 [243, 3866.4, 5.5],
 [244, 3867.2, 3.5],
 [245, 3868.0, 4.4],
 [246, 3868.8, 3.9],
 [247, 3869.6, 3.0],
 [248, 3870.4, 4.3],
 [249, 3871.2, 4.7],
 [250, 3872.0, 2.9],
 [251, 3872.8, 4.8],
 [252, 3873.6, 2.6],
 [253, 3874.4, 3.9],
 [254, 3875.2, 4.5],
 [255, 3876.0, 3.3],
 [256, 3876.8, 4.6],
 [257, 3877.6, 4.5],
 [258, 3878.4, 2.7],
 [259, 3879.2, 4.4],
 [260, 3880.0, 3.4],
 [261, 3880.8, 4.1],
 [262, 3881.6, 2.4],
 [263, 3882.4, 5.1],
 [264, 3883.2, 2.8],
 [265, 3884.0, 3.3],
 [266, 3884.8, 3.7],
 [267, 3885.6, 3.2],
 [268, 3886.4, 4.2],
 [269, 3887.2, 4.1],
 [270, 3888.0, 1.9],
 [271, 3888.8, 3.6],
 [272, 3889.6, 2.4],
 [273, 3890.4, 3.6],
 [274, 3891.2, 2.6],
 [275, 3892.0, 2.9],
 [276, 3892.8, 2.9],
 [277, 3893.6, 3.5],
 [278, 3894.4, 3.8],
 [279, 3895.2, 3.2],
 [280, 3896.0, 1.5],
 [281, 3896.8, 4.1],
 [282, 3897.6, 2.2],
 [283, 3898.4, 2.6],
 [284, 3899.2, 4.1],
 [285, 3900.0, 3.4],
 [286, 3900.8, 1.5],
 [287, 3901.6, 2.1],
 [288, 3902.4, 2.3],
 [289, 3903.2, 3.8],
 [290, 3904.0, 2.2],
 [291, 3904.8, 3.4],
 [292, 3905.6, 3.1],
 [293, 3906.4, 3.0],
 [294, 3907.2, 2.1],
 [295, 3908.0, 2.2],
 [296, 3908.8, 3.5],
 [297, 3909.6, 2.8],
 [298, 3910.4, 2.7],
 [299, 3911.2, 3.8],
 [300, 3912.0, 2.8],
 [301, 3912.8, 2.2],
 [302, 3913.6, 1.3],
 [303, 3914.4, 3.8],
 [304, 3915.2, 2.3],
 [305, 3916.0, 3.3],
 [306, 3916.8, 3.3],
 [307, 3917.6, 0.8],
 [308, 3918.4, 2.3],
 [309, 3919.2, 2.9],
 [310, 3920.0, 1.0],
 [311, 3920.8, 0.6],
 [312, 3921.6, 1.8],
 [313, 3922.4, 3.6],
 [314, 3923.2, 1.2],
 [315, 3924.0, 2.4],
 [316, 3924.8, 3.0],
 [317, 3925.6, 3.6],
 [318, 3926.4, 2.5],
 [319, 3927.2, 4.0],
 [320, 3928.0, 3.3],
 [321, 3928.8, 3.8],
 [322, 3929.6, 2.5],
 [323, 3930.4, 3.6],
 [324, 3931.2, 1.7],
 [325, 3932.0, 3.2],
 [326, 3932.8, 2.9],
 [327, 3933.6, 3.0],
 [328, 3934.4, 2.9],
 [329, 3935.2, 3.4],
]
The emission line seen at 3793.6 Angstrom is Lyman alpha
